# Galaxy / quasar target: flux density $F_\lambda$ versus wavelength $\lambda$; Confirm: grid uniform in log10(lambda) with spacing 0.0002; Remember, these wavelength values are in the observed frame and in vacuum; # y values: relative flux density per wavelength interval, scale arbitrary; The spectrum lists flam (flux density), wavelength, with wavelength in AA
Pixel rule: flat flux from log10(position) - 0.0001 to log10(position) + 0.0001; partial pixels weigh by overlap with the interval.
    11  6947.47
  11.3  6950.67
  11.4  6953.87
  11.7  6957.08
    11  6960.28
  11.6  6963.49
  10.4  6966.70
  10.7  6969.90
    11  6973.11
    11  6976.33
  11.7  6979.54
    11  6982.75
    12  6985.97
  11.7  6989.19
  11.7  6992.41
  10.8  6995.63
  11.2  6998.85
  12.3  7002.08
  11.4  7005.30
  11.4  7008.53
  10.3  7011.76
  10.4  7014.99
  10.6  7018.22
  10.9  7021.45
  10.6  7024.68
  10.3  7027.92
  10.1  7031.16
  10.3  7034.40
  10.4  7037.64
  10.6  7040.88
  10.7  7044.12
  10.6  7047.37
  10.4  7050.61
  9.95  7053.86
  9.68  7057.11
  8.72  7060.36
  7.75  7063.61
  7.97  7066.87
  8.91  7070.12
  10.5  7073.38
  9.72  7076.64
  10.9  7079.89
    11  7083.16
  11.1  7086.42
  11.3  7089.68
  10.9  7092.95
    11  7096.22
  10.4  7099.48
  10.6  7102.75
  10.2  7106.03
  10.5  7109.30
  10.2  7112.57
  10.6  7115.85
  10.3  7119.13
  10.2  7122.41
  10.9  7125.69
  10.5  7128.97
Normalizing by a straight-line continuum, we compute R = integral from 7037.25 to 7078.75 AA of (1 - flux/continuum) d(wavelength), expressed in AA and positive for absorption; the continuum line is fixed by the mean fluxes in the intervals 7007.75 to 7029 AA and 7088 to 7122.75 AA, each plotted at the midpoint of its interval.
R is 3.6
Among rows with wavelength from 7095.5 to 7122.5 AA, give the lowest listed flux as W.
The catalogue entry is 10.2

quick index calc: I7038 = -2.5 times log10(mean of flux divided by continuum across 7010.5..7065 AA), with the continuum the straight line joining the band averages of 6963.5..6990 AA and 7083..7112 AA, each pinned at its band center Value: 0.09 mag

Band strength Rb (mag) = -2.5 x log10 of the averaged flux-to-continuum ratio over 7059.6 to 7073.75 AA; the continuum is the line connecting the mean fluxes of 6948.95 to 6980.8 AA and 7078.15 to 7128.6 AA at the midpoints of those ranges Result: 0.25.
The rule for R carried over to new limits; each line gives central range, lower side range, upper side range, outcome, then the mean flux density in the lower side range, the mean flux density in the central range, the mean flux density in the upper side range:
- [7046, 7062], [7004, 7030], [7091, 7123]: 1.2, 10.7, 9.86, 10.5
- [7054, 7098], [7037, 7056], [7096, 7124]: 1.9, 10.4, 9.96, 10.4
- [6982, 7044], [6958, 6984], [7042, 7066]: -3.5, 11.1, 10.9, 9.65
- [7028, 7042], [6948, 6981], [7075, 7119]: 0.7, 11.2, 10.3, 10.6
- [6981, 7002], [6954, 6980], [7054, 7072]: -1.9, 11.1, 11.5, 8.74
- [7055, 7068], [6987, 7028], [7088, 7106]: 2.7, 11.1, 8.6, 10.8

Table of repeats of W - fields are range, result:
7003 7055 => 9.95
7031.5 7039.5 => 10.3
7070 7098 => 8.91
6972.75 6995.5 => 11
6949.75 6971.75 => 10.4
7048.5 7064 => 7.75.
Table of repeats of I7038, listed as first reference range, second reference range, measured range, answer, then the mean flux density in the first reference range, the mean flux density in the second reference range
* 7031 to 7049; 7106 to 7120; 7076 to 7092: -0.046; 10.5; 10.4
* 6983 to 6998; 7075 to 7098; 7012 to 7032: 0.078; 11.5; 10.8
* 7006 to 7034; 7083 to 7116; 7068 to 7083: 0.066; 10.6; 10.7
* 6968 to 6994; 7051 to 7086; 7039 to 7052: -0.055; 11.3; 9.6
